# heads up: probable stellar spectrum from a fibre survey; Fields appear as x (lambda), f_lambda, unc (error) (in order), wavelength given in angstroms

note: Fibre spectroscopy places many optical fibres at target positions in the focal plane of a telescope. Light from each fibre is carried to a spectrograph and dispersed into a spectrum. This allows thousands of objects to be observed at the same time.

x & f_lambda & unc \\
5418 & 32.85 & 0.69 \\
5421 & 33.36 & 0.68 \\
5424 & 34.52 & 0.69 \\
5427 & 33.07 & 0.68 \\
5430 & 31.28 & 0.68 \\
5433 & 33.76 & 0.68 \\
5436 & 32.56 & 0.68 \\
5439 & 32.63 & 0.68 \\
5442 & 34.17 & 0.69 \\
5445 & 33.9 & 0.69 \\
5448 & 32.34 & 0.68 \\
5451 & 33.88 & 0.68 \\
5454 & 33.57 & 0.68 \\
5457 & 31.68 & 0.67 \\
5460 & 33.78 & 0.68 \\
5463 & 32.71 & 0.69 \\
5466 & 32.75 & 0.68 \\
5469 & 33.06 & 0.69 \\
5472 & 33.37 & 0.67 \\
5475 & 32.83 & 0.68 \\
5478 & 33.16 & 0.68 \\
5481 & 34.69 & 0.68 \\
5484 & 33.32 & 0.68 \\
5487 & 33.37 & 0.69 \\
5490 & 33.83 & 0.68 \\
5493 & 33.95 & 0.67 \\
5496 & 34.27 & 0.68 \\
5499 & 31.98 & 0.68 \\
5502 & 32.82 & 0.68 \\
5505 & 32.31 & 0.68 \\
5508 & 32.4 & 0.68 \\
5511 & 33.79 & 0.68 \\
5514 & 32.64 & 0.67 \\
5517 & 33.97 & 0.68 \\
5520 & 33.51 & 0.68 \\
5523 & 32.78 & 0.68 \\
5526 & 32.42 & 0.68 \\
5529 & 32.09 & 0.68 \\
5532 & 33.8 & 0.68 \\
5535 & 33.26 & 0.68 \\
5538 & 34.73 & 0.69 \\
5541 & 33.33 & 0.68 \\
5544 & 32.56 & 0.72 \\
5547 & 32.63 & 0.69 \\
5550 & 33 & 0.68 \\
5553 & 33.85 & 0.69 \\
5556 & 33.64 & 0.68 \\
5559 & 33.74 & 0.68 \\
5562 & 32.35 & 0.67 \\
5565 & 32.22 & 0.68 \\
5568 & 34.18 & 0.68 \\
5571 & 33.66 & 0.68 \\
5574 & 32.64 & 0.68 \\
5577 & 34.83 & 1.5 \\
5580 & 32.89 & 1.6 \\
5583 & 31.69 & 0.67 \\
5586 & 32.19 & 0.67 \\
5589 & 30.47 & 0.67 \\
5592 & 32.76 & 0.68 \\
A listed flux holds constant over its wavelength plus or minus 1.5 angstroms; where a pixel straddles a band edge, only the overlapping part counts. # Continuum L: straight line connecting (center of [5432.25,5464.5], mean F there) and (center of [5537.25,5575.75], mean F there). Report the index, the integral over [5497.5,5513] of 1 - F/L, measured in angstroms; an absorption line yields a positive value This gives 0.3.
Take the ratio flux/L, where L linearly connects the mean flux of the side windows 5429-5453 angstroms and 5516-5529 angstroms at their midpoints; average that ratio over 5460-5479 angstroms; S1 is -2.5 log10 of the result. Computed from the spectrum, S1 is 0.00 mag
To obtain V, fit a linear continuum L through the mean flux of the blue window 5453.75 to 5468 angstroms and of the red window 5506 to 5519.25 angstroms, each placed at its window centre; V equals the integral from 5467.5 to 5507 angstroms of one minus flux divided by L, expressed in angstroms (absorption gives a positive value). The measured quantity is -0.3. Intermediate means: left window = 32.8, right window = 33.2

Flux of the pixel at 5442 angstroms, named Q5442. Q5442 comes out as 34.17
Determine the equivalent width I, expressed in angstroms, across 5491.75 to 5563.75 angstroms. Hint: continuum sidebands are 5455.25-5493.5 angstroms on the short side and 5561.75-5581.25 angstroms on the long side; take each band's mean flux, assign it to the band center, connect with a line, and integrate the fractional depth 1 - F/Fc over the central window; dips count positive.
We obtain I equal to 0.3 angstroms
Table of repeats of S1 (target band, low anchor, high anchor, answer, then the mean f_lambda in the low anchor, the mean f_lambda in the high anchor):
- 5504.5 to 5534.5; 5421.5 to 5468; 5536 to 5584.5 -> 0.006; 33.1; 33.2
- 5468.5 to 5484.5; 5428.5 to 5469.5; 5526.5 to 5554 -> -0.012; 33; 33.2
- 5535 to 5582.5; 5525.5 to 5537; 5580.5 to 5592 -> -0.031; 33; 31.7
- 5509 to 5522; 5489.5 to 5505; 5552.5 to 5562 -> -0.003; 33.2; 33.5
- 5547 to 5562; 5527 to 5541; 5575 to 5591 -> -0.011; 33.4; 32.4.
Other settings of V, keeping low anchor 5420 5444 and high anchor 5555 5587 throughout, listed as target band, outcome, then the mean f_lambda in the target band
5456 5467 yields 0.1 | 32.8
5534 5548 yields -0.1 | 33.3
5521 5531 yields 0.2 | 32.6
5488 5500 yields -0.2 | 33.6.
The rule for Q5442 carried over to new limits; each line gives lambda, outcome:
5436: 32.56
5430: 31.28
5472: 33.37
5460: 33.78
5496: 34.27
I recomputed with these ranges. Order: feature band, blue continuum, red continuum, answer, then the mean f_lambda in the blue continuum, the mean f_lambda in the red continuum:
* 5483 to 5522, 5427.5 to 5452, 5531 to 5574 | 0.0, 33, 33.3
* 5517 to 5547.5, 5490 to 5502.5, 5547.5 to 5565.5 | 0.1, 33.4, 33.2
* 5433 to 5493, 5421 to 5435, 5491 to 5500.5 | 0.0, 33.2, 33.4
